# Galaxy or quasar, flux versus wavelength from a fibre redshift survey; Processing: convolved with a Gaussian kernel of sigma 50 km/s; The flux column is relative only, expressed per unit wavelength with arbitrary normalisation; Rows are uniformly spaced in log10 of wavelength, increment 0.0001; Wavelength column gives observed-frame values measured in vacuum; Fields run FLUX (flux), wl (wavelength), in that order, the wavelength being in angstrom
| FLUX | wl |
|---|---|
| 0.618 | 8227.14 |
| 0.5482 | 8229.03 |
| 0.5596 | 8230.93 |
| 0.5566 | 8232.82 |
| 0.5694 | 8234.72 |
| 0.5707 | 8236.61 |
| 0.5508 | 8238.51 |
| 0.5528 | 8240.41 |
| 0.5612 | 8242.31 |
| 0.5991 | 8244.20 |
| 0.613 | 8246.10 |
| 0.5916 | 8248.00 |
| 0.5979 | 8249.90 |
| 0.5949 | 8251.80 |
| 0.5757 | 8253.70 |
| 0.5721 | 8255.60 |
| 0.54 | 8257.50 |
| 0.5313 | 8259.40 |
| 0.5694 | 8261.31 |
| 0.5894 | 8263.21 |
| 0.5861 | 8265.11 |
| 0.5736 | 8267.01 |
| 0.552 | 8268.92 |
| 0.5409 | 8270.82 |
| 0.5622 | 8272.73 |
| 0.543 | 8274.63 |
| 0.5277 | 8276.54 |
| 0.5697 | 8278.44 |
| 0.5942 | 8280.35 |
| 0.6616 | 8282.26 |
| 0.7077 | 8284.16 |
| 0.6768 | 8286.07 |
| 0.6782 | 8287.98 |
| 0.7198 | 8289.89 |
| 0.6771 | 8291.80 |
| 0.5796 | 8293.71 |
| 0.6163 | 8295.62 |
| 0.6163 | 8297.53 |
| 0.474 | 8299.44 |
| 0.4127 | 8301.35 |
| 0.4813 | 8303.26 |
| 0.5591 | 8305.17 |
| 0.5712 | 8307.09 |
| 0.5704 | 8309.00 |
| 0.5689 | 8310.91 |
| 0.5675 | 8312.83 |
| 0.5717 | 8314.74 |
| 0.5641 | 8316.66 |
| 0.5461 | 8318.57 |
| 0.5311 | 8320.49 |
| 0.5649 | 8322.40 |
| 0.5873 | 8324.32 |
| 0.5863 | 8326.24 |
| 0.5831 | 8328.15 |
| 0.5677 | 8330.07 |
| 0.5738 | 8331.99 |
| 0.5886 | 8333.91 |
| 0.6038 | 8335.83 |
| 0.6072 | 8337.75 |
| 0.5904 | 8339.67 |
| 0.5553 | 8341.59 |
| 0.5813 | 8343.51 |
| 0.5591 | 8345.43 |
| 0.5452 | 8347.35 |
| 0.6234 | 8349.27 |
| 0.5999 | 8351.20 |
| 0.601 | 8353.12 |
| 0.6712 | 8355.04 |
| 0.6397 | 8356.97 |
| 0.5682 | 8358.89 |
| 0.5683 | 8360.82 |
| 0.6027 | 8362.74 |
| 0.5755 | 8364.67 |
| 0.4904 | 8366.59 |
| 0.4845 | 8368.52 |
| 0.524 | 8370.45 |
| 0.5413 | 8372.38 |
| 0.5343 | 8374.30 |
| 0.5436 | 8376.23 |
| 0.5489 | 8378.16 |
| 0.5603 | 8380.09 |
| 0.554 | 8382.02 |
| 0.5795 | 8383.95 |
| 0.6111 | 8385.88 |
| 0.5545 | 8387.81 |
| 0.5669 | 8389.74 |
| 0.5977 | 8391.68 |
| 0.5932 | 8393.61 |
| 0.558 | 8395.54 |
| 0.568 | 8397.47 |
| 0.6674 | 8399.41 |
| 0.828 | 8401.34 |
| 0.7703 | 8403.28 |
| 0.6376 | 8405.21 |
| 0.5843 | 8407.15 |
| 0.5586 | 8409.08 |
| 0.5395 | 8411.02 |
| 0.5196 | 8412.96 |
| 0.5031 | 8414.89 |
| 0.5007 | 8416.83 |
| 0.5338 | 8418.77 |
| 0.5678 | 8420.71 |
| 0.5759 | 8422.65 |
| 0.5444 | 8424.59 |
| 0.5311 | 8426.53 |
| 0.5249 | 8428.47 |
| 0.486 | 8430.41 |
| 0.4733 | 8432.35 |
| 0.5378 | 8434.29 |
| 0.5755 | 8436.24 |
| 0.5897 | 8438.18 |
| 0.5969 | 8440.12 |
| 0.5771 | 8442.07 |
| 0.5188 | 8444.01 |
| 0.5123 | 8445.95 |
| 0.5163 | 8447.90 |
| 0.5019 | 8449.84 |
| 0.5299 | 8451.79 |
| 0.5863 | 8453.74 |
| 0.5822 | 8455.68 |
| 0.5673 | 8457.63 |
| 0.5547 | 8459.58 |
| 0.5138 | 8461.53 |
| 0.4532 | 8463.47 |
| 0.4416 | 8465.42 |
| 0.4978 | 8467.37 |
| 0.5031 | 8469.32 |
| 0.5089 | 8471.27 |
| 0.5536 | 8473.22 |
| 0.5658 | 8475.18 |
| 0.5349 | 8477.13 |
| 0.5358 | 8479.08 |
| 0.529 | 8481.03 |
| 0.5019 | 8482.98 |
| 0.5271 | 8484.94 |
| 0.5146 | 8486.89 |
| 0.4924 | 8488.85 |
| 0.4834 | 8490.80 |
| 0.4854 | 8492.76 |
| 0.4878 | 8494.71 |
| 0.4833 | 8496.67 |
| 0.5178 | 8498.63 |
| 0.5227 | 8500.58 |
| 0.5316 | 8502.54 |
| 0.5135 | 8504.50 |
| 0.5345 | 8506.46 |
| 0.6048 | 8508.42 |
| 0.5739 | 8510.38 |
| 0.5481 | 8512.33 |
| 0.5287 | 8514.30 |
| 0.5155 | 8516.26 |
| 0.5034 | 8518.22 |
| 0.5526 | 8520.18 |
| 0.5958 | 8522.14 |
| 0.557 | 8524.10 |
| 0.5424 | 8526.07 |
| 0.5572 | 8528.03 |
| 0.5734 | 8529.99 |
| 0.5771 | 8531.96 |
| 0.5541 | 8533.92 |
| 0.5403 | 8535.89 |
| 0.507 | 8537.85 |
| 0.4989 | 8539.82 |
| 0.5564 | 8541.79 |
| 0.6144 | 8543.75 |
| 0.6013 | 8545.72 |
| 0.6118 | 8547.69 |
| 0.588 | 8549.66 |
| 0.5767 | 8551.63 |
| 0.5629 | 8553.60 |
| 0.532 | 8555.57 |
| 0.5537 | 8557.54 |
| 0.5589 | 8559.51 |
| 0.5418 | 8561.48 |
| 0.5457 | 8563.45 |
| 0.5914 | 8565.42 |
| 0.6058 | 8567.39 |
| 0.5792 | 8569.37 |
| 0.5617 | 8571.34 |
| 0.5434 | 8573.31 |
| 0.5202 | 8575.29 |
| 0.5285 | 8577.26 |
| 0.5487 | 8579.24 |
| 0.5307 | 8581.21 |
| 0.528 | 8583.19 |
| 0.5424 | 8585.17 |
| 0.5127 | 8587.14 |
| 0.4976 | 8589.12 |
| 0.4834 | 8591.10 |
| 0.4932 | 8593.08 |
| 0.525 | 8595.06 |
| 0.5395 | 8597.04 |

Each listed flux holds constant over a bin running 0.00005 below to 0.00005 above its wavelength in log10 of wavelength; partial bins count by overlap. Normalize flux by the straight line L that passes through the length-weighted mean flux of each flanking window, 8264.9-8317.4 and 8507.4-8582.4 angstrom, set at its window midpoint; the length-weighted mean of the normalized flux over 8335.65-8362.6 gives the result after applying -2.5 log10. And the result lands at -0.03 mag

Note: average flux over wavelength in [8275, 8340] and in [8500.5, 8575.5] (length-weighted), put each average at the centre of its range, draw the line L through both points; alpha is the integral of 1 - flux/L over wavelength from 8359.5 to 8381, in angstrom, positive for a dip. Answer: 1.3 angstrom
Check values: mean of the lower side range 0.585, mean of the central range 0.543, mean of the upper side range 0.557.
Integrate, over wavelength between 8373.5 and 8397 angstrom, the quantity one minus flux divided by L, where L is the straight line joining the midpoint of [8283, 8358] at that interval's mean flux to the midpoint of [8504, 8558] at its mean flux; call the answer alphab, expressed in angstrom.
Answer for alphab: 0.5 angstrom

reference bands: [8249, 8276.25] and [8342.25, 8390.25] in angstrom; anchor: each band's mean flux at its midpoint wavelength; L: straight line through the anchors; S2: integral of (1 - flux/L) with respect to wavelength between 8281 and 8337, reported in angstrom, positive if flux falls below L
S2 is -1.9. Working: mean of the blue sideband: 0.565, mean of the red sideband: 0.569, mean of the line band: 0.586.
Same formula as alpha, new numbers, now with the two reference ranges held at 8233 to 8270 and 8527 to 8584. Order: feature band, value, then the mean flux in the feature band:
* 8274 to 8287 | -1.0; 0.613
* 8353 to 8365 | -0.8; 0.605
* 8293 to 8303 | 0.6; 0.535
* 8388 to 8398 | -0.2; 0.576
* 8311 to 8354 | -0.6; 0.577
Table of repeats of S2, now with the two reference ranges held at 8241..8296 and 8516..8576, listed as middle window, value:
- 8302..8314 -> 0.83 angstrom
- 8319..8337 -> 0.38 angstrom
